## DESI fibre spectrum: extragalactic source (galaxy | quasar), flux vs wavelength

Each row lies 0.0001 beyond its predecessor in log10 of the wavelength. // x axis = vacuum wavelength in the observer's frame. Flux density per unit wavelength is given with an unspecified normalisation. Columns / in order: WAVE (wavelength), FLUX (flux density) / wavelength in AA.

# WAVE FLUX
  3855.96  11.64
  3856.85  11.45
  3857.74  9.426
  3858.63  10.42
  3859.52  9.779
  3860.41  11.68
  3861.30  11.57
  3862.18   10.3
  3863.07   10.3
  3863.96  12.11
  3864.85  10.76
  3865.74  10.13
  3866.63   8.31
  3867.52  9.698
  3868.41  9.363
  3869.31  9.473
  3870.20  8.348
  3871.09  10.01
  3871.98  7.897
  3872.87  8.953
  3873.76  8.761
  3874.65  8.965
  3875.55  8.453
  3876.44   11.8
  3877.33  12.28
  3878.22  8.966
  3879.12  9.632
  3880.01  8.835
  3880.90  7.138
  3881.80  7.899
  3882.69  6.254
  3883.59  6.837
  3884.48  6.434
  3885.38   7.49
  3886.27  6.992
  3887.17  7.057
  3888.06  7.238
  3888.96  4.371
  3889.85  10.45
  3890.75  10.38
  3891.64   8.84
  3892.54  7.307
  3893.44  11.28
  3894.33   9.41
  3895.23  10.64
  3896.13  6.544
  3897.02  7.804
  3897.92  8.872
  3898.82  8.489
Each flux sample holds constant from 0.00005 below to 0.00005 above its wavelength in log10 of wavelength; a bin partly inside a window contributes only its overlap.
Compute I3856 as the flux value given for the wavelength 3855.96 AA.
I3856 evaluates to 11.64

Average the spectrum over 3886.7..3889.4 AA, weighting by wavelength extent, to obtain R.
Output 6.22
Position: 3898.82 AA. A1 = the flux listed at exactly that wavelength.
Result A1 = 8.489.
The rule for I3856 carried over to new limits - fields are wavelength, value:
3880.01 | 8.835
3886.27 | 6.992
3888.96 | 4.371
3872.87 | 8.953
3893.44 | 11.28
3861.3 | 11.57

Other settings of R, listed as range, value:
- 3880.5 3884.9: 6.91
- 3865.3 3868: 9.38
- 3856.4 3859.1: 10.4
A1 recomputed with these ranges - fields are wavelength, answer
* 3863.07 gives 10.3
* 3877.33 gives 12.28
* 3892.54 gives 7.307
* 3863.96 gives 12.11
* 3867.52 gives 9.698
